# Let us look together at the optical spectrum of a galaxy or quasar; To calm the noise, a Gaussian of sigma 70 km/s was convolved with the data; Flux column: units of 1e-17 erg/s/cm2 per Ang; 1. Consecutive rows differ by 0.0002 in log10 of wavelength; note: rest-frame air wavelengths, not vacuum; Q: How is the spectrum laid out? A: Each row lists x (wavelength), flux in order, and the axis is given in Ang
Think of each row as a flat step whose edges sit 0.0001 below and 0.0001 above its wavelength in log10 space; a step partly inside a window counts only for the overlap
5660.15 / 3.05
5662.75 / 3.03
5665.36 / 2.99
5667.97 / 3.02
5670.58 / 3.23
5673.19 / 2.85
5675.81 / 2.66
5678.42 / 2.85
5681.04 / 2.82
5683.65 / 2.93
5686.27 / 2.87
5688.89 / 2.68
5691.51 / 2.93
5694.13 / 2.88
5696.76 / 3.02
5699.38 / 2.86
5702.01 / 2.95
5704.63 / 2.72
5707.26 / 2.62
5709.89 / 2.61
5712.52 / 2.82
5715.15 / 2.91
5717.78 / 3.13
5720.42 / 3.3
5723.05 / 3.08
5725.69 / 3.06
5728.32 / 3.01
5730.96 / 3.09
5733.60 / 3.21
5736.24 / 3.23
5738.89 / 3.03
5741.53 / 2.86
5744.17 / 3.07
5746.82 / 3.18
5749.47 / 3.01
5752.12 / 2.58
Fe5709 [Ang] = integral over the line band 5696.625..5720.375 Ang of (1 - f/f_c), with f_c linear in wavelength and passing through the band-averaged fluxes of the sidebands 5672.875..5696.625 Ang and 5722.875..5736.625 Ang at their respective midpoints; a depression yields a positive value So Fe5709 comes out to 0.93 Ang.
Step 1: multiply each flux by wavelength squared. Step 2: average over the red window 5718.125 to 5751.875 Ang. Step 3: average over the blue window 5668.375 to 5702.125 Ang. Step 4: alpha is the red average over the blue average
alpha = 1.08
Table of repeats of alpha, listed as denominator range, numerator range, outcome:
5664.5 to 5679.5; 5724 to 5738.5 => 1.08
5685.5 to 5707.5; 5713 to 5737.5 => 1.10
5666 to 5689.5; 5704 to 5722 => 1.01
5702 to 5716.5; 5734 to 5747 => 1.13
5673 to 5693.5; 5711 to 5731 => 1.09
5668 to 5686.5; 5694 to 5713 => 0.98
